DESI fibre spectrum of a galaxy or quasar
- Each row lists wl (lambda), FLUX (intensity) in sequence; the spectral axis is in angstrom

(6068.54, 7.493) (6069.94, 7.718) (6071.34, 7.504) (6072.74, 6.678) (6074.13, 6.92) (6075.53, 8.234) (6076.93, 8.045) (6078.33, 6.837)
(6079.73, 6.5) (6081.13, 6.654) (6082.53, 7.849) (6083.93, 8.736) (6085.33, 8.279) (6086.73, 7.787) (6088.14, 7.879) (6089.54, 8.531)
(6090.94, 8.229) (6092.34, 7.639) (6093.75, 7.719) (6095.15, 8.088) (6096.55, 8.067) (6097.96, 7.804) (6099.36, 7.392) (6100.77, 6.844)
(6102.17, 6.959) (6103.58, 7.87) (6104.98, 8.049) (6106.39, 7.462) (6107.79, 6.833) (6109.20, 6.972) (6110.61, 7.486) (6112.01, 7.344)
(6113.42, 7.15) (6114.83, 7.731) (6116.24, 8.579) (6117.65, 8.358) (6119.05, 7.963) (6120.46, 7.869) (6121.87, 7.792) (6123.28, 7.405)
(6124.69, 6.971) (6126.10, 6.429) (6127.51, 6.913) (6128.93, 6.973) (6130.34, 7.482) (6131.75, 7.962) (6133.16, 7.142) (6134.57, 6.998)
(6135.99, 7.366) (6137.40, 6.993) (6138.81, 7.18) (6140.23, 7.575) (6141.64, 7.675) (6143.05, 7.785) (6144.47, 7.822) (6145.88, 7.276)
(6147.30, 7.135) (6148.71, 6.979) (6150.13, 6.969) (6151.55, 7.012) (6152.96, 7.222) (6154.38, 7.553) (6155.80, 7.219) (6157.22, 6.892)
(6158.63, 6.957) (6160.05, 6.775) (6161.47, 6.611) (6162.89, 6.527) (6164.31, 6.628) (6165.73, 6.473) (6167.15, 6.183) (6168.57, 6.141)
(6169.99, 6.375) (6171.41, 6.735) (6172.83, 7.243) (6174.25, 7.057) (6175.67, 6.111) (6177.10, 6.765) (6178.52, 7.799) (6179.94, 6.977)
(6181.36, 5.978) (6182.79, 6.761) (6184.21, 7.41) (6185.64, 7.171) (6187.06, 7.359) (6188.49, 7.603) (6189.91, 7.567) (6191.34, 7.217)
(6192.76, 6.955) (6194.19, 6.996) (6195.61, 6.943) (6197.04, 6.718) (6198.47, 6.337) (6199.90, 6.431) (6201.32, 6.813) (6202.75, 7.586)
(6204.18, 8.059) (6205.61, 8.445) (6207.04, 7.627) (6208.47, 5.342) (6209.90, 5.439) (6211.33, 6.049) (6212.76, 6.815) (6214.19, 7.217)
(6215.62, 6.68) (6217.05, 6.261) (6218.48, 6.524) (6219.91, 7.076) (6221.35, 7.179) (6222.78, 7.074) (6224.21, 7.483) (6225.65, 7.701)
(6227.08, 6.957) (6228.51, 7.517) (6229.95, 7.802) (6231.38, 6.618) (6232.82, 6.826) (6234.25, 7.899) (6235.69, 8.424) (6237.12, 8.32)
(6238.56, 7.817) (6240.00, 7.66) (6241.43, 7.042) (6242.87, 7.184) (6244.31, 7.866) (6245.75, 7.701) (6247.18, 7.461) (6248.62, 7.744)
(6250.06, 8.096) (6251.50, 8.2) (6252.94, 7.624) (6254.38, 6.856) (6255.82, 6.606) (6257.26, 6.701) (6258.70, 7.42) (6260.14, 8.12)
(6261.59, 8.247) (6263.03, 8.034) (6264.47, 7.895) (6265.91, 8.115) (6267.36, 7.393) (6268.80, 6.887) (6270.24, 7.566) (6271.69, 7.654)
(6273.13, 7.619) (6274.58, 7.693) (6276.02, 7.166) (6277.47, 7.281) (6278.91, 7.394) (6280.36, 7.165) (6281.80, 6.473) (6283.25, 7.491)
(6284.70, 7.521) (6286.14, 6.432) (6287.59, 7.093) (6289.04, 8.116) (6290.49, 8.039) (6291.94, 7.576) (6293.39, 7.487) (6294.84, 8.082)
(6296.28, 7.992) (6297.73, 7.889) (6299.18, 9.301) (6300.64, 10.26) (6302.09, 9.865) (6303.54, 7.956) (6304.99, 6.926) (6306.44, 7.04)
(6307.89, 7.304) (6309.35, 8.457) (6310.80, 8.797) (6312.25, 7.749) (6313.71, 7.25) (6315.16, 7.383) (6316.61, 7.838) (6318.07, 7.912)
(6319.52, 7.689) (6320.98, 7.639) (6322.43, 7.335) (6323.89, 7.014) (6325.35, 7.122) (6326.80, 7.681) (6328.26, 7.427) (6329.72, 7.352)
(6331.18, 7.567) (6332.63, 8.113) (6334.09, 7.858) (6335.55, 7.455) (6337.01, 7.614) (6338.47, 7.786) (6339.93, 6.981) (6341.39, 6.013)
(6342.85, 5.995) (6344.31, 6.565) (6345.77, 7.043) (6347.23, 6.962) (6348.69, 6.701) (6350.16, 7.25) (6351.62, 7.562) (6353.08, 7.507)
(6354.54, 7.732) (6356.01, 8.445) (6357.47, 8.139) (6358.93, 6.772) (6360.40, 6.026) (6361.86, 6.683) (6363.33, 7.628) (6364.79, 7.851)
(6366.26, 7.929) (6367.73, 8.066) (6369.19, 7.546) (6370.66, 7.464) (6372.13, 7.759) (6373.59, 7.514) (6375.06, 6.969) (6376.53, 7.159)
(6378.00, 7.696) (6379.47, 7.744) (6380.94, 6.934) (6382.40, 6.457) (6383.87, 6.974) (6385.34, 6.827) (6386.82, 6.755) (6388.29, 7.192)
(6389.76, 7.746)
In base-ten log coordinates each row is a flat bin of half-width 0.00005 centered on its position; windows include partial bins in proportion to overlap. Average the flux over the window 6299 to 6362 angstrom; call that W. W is 7.54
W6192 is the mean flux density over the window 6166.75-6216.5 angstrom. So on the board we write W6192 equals 6.89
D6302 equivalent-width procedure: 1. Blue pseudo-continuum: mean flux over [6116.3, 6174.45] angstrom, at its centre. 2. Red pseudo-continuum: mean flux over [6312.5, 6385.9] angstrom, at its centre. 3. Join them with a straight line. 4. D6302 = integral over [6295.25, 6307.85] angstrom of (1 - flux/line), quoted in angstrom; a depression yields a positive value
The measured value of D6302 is -1.8 angstrom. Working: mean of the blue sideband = 7.15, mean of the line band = 8.34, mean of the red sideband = 7.34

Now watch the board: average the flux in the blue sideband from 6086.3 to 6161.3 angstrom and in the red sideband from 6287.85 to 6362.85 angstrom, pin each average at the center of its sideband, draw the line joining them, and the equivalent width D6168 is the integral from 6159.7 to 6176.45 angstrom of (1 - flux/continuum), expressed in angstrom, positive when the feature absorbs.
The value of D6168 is 2.0 angstrom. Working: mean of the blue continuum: 7.45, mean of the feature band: 6.57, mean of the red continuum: 7.59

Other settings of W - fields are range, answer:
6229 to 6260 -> 7.53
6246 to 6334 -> 7.67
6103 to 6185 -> 7.17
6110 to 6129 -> 7.51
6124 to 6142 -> 7.19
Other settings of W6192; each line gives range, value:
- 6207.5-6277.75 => 7.33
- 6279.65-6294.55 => 7.36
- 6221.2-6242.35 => 7.5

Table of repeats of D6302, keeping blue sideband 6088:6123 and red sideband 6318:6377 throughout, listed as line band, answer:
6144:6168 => 2.16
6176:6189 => 0.92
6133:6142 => 0.45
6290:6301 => -1.24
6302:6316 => -0.70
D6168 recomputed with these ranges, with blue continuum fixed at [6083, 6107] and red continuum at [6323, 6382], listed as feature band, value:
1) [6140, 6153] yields 0.7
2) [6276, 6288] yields 0.6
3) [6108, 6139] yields 1.5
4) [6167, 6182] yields 1.9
